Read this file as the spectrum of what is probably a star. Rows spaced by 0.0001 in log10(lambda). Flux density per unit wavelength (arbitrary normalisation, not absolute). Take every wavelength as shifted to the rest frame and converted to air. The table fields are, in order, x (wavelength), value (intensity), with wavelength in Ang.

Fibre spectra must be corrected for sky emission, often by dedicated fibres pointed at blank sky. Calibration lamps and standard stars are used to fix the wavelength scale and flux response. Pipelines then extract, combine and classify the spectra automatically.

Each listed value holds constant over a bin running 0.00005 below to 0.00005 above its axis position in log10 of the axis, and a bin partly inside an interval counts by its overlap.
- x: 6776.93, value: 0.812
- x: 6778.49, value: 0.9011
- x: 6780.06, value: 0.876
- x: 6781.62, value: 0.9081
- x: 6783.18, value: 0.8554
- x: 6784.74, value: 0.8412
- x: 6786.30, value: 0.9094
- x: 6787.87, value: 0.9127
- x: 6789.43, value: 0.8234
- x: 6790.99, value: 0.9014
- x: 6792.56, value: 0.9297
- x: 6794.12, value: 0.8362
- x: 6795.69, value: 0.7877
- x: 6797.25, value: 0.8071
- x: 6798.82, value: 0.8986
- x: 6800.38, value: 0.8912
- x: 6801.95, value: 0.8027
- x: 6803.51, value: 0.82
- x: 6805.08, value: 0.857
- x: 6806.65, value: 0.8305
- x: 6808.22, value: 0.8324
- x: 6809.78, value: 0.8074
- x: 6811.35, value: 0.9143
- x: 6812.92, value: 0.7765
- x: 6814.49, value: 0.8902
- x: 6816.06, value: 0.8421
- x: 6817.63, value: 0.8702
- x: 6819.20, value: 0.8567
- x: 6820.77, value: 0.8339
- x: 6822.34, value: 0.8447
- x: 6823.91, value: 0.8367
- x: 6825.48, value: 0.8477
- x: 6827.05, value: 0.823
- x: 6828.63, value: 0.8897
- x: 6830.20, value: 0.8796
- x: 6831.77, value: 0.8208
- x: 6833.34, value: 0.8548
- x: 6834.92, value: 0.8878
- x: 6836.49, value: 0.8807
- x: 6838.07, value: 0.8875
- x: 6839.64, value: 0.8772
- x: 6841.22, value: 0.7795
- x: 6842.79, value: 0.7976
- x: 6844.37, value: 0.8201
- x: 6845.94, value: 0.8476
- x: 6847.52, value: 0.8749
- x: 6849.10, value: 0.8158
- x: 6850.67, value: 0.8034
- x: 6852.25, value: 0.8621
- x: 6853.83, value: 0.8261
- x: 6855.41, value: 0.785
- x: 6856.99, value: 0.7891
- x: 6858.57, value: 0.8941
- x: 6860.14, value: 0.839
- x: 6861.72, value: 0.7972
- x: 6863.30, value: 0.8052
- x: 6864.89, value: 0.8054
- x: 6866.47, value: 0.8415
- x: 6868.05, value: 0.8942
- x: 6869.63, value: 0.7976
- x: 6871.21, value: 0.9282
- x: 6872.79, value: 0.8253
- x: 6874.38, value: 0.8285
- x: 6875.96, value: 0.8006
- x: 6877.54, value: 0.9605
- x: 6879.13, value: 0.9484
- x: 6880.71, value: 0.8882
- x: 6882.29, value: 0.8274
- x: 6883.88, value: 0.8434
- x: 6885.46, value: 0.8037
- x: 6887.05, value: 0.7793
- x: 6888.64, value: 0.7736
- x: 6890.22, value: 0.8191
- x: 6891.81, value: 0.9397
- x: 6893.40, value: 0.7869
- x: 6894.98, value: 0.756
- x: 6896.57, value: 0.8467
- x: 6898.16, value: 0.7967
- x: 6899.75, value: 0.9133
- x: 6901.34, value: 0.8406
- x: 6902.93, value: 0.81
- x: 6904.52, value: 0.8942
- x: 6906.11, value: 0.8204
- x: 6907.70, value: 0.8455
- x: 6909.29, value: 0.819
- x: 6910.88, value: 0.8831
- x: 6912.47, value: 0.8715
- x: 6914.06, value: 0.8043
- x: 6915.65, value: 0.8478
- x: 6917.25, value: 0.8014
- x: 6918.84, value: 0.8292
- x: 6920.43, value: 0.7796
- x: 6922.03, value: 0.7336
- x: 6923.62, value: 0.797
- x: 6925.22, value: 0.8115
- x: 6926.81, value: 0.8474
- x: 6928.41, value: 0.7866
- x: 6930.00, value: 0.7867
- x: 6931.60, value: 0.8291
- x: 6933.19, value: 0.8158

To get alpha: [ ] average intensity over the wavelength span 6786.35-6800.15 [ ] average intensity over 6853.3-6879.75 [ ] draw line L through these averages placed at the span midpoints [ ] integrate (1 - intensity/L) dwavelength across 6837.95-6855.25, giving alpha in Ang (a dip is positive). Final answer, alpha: 0.4 Ang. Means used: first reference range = 0.866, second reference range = 0.845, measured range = 0.832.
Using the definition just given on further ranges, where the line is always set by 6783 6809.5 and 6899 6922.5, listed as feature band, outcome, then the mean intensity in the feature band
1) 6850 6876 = 0.3 Ang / 0.832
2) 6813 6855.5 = 0.1 Ang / 0.846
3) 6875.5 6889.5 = -0.2 Ang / 0.848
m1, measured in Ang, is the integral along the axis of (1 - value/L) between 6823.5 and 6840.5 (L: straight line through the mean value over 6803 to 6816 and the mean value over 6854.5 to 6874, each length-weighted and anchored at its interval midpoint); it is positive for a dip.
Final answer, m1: -0.50 Ang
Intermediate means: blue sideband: 0.841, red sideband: 0.833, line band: 0.862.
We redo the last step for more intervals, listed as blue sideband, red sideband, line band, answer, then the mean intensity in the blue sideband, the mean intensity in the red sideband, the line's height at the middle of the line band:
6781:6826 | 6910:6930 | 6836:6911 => -0.77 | 0.854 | 0.815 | 0.831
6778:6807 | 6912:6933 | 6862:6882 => -0.68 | 0.862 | 0.809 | 0.83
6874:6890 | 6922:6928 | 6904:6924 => -0.24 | 0.845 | 0.805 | 0.815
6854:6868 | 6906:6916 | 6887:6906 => 0.15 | 0.824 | 0.843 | 0.838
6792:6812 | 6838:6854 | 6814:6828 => -0.14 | 0.846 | 0.834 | 0.841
